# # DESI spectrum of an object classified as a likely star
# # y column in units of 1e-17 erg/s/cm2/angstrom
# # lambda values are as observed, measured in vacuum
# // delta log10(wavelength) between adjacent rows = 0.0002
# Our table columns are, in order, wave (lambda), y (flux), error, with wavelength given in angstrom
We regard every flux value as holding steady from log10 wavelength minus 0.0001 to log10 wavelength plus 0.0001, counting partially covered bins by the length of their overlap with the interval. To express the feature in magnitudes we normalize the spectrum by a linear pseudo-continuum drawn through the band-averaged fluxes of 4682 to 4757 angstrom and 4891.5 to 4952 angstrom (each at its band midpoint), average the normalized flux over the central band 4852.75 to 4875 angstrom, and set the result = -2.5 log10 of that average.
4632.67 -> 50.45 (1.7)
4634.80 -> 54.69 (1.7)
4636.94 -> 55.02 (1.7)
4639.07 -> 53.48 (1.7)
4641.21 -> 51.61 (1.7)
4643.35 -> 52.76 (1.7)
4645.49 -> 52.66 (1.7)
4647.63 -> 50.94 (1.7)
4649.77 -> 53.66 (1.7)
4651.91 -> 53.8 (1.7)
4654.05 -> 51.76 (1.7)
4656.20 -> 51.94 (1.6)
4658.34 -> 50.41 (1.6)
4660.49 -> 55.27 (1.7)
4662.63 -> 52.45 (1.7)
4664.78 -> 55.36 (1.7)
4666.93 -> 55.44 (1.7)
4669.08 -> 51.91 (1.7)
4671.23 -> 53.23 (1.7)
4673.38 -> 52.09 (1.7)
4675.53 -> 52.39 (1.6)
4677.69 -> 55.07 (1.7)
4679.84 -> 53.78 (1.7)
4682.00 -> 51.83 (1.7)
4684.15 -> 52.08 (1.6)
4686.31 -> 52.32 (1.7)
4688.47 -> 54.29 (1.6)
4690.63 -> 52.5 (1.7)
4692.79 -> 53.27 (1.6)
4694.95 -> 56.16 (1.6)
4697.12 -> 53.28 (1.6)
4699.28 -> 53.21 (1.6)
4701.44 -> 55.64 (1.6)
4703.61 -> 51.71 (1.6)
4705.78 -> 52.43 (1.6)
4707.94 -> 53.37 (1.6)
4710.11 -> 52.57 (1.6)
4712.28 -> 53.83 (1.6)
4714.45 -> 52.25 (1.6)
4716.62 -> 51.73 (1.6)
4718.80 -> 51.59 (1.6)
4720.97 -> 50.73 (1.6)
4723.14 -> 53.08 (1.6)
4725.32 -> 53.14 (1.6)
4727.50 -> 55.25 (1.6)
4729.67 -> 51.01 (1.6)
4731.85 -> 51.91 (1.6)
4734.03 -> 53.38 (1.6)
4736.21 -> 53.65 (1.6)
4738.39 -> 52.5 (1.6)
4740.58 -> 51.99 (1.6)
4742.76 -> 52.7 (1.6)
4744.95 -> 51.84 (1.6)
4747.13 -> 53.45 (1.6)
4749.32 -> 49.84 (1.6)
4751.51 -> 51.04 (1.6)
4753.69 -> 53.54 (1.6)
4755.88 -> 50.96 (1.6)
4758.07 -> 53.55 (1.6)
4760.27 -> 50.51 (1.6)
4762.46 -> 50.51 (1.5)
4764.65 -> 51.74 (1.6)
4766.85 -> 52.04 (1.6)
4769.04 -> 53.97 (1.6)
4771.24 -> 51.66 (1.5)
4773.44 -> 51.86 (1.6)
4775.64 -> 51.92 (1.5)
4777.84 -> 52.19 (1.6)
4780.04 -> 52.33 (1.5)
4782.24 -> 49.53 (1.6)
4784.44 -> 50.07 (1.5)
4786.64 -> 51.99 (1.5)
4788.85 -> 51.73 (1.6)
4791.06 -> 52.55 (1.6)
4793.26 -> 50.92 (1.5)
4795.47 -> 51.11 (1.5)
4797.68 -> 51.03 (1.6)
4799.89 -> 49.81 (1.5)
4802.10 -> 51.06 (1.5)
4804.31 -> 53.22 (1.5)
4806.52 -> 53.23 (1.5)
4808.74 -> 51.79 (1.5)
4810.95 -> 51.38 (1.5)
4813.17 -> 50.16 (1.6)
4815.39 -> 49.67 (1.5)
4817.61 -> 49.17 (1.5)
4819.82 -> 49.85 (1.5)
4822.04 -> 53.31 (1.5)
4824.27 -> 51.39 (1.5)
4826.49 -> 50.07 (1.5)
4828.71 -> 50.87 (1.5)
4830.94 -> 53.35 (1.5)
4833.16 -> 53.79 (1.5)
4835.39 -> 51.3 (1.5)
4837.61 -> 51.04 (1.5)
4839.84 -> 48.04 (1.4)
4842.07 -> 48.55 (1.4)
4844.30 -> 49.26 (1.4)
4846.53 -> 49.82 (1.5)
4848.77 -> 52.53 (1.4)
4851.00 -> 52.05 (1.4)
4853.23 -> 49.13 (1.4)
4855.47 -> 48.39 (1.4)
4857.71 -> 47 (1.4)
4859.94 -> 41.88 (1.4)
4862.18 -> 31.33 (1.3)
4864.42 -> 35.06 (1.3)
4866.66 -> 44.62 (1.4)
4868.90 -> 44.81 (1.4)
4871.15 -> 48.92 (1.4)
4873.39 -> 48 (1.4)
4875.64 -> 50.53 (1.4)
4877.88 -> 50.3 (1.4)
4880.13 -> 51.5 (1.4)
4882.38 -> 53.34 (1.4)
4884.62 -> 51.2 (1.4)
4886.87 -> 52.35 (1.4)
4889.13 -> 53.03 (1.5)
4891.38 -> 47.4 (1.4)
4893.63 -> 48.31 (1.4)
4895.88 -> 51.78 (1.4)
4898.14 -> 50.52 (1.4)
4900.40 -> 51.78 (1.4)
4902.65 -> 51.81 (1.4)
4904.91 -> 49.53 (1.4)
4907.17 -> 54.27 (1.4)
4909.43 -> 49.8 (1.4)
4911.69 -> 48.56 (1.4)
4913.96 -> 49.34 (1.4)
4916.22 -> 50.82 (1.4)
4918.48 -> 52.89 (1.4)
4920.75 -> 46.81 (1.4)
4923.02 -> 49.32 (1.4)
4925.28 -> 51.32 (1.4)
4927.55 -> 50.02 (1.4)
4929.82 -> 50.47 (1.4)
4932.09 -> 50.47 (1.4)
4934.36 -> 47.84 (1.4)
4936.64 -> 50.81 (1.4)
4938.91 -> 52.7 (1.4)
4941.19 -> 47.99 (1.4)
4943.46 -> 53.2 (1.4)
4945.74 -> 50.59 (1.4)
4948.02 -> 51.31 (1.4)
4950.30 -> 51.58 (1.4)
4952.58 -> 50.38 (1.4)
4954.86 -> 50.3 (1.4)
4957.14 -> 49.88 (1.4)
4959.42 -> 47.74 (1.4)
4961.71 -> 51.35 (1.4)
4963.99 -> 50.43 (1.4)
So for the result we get 0.17 mag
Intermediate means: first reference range 52.7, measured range 43.9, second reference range 50.5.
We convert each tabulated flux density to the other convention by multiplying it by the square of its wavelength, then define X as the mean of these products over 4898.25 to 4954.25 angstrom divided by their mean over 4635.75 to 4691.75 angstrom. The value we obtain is 1.06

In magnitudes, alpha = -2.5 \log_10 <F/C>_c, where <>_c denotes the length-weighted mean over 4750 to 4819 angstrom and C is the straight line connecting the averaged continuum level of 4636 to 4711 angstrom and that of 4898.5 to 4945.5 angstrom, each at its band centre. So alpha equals 0.01 mag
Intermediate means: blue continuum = 53.1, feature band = 51.5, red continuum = 50.5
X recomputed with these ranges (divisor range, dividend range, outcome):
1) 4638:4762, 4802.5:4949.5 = 1.02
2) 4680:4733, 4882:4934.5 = 1.04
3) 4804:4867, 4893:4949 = 1.07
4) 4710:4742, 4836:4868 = 0.93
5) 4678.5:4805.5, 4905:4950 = 1.04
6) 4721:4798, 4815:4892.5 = 0.98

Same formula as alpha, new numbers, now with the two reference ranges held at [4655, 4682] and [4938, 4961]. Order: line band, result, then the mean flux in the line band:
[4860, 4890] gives 0.092 mag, 47.1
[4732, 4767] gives 0.008 mag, 52.1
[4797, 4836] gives 0.009 mag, 51.4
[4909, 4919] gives 0.016 mag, 50.2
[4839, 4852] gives 0.032 mag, 50.1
